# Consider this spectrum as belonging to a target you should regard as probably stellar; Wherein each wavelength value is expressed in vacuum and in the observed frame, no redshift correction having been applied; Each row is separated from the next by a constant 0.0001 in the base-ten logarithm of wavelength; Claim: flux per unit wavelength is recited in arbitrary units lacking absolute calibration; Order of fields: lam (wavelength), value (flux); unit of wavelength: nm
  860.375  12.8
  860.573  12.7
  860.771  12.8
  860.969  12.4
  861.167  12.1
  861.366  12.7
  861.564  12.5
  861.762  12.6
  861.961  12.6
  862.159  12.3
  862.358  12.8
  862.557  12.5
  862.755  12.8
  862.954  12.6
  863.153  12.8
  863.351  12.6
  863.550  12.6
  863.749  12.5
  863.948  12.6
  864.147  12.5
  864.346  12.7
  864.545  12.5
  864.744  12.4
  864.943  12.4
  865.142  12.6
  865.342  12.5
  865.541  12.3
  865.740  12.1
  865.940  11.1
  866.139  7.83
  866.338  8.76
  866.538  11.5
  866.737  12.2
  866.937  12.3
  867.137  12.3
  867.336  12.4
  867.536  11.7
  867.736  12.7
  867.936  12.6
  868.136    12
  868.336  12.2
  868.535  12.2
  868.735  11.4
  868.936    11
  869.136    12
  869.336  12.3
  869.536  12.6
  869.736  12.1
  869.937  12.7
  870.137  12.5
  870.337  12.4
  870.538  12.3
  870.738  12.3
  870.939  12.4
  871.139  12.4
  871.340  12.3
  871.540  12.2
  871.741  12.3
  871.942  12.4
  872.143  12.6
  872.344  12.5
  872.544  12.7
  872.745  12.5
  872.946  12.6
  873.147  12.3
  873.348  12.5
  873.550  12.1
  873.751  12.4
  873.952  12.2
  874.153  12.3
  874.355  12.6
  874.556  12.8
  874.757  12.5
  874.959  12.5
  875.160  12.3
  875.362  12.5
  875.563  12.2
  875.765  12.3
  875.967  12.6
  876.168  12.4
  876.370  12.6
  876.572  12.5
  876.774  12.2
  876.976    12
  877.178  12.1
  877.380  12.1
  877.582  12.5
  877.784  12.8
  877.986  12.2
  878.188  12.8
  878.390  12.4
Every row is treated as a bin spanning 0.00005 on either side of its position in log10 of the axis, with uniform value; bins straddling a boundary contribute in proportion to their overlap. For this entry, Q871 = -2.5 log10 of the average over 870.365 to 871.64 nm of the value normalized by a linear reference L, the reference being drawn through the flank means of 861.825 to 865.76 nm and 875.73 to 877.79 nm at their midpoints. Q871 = 0.01 mag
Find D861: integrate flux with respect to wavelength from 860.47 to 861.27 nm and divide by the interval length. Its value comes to 12.5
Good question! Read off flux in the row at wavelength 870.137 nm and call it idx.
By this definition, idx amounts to 12.5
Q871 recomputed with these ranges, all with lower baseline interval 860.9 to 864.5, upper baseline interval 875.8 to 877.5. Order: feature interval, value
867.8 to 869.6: 0.04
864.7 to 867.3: 0.09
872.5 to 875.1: -0.01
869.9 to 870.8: 0.00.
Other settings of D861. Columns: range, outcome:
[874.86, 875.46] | 12.4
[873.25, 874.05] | 12.3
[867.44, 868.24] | 12.2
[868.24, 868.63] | 12.2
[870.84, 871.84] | 12.3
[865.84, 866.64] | 9.81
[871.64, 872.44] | 12.4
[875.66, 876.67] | 12.5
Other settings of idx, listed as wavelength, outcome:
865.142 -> 12.6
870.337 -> 12.4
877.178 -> 12.1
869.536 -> 12.6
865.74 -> 12.1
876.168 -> 12.4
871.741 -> 12.3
